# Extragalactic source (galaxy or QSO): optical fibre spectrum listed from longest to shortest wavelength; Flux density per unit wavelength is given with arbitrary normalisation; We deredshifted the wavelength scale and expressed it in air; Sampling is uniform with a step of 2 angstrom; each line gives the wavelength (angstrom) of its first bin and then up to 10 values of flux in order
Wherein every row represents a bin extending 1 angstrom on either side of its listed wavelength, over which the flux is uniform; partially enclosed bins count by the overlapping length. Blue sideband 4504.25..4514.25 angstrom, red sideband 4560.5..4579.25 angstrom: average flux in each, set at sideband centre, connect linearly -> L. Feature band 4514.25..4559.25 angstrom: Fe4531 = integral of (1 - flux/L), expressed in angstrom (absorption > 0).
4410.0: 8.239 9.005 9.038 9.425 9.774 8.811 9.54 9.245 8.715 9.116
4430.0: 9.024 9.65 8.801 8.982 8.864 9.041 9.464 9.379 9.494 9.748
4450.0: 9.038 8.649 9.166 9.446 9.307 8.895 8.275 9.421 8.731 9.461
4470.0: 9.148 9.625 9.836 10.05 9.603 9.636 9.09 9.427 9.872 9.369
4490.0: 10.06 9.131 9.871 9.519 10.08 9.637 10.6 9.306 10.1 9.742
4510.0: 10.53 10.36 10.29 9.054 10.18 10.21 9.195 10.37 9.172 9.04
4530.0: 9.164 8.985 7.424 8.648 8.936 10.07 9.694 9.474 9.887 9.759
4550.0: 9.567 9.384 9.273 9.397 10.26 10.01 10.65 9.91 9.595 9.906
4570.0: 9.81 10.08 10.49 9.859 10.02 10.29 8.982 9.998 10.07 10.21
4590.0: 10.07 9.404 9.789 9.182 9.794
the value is 2.92 angstrom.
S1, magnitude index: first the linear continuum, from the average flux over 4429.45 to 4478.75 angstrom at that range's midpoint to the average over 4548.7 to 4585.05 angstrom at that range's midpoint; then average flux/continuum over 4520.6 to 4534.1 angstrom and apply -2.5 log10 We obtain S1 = 0.05 mag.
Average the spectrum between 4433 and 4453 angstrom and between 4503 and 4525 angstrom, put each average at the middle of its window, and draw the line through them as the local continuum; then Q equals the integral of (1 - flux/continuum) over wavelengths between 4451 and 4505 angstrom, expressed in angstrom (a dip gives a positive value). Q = 0.49 angstrom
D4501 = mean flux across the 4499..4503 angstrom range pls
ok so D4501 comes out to 10.1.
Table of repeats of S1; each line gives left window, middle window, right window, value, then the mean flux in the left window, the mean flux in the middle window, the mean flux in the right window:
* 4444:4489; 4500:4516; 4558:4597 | -0.053 mag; 9.33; 10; 9.92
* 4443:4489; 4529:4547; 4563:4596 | 0.062 mag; 9.33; 9.14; 9.88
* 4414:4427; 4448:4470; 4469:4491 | 0.047 mag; 9.24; 9.08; 9.61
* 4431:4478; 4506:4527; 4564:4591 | -0.036 mag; 9.25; 9.92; 9.95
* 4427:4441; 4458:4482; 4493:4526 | 0.018 mag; 9.07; 9.32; 9.92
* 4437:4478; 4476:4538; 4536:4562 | -0.014 mag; 9.26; 9.59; 9.64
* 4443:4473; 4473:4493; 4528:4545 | -0.054 mag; 9.19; 9.61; 9.05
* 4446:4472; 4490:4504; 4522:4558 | -0.064 mag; 9.14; 9.79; 9.33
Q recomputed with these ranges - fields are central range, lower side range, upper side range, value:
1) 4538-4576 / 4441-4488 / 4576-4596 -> -0.4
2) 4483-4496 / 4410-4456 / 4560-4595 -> -0.2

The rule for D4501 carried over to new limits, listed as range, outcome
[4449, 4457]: 9.07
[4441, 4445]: 9.42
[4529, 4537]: 8.56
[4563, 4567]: 9.75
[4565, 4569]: 9.75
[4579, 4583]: 9.64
